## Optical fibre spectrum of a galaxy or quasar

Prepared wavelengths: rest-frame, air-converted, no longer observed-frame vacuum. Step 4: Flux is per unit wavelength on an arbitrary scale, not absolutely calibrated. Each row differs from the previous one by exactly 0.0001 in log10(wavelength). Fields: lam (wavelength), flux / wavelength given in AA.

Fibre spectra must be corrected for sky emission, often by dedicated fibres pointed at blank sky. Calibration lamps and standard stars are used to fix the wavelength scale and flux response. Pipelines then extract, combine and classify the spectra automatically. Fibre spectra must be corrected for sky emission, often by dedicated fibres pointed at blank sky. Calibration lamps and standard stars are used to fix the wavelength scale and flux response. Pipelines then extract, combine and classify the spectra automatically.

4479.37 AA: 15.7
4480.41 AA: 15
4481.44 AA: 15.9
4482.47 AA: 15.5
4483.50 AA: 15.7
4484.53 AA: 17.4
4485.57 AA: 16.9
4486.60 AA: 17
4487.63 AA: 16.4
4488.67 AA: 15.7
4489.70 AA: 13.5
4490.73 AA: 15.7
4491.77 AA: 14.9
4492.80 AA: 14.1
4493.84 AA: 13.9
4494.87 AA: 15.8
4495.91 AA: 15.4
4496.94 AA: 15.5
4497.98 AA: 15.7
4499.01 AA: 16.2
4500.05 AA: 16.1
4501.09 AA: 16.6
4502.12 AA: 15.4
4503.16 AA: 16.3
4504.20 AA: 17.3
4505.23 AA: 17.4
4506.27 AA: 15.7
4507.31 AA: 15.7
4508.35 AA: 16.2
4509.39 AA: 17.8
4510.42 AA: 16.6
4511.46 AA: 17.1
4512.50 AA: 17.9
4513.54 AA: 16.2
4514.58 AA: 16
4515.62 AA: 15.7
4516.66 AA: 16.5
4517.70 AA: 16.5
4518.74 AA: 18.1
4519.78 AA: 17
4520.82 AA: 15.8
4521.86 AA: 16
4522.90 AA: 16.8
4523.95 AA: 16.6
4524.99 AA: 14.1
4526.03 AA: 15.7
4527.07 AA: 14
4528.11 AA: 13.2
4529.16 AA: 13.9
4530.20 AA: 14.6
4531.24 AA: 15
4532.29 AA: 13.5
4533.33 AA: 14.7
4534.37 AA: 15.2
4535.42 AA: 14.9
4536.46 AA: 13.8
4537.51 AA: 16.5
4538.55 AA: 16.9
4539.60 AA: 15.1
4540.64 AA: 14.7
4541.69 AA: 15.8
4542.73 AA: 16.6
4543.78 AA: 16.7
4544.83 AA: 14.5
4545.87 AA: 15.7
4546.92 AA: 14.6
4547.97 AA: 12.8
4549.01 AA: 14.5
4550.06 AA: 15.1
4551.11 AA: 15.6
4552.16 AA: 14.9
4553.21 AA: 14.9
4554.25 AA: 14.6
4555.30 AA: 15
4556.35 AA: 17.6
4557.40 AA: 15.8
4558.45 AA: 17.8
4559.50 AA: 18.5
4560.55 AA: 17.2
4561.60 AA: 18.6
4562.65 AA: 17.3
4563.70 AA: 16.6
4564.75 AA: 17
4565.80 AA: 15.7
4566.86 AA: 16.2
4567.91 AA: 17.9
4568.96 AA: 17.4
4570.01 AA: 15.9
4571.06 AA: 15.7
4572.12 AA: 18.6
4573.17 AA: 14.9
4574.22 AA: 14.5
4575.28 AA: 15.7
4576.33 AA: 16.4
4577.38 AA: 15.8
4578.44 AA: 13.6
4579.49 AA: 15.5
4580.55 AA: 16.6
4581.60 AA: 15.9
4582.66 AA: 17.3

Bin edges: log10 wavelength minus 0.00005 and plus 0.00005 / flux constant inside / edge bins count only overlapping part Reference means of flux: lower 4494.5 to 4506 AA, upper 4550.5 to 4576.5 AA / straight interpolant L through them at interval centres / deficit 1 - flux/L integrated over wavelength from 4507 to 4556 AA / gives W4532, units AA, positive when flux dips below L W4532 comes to 2.25 AA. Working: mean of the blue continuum 16.1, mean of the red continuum 16.4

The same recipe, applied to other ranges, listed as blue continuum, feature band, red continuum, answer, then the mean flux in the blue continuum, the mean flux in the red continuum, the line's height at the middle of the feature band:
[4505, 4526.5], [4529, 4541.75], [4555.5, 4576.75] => 1.2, 16.4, 16.7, 16.6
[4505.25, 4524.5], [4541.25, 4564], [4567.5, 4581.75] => 0.4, 16.6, 16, 16.2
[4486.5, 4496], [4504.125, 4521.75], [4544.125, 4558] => -1.8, 15.2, 15.1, 15.1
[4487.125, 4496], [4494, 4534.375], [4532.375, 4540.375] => -2.1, 15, 15.2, 15.1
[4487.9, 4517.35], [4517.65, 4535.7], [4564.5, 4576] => 0.9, 16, 16.3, 16.1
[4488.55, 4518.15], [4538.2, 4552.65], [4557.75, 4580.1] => 1.0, 16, 16.5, 16.3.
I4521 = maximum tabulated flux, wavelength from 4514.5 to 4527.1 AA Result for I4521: 18.1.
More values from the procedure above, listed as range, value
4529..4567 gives 18.6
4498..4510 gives 17.8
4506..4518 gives 17.9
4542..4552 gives 16.7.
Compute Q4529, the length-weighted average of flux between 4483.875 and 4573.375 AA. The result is 15.9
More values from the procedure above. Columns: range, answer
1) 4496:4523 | 16.4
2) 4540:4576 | 16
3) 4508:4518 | 16.7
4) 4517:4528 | 16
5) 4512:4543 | 15.6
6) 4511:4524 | 16.6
